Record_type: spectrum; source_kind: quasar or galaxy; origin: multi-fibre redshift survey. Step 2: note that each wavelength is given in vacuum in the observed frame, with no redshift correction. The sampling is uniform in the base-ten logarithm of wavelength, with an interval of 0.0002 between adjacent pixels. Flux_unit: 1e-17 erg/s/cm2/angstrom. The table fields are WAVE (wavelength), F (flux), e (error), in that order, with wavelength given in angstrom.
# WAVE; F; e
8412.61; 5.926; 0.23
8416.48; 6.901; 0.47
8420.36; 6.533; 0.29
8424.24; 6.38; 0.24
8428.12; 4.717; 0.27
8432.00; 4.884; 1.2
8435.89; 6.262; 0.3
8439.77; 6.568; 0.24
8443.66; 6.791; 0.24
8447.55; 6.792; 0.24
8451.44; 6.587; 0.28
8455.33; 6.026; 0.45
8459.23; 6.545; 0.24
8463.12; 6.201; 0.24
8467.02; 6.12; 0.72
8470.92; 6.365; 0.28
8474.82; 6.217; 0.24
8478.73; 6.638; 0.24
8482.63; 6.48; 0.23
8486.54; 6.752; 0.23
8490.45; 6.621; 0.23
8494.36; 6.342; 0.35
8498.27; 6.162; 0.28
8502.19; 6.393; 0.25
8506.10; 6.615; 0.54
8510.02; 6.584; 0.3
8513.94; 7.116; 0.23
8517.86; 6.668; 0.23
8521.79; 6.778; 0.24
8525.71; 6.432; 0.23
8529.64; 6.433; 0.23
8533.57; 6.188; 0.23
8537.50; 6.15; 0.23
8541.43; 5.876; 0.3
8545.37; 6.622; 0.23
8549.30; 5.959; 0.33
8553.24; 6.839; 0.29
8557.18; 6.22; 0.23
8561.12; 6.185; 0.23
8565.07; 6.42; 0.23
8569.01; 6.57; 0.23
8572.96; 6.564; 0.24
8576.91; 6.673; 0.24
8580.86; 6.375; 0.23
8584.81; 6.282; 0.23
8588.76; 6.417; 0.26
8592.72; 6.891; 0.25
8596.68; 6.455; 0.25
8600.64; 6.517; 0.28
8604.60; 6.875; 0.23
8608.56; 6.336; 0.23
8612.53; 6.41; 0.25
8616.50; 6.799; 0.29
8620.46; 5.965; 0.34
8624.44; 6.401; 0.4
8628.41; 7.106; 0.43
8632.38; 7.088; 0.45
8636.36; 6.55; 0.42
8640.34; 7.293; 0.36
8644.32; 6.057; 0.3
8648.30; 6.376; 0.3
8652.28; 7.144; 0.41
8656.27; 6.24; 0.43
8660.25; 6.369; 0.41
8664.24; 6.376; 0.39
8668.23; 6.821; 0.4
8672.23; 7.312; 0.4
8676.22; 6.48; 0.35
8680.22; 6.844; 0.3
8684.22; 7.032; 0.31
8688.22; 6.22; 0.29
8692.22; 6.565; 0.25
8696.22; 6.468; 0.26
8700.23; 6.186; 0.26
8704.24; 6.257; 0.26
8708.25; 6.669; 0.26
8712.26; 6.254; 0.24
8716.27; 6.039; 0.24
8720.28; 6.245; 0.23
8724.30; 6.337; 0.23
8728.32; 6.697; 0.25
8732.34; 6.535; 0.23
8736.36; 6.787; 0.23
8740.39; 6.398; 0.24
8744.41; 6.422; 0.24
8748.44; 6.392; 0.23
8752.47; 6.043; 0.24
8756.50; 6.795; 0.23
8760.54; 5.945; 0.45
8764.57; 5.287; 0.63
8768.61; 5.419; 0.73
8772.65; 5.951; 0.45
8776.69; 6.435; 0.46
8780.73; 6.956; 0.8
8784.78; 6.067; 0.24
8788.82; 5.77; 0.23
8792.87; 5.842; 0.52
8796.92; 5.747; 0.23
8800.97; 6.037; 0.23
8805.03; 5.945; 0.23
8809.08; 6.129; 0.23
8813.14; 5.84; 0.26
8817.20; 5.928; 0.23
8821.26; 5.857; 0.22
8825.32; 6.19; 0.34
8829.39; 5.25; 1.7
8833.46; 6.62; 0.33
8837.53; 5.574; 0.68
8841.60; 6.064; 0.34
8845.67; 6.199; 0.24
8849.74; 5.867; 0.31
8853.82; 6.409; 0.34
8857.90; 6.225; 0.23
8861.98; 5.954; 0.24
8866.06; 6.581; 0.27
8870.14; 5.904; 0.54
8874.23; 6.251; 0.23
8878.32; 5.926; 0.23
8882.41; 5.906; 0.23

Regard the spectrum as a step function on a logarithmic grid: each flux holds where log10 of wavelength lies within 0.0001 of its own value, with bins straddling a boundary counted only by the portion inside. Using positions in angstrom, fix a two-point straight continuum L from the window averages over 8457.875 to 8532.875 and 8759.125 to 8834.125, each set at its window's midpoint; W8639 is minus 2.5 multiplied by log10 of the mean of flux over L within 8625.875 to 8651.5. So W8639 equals -0.09 mag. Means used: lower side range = 6.49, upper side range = 5.95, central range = 6.76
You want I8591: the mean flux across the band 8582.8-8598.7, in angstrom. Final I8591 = 6.51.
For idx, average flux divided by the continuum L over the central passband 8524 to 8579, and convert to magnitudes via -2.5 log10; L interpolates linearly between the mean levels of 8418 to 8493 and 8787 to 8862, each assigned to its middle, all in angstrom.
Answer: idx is -0.03 mag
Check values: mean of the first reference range 6.29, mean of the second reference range 5.97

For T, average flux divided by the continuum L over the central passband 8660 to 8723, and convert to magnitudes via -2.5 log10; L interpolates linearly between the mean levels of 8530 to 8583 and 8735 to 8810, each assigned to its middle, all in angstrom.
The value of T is -0.05 mag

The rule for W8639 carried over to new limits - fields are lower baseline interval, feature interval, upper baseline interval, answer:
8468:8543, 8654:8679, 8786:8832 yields -0.078 mag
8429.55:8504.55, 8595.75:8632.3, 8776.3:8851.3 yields -0.063 mag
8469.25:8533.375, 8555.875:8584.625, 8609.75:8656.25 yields 0.026 mag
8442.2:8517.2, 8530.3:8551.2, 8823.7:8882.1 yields 0.042 mag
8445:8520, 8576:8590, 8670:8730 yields 0.012 mag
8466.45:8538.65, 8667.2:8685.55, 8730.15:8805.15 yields -0.104 mag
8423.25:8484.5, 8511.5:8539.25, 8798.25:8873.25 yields -0.061 mag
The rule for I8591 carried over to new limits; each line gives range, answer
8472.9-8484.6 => 6.44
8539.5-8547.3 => 6.24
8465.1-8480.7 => 6.34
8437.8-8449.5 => 6.72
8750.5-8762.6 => 6.26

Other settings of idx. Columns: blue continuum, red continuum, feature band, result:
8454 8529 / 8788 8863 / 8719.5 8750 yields -0.065 mag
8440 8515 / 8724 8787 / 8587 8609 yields -0.034 mag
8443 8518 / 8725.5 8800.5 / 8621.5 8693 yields -0.062 mag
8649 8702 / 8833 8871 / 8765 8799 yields 0.059 mag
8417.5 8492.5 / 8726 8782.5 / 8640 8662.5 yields -0.040 mag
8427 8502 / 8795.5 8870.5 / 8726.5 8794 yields -0.026 mag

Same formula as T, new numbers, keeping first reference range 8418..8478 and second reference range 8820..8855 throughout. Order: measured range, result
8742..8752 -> -0.05 mag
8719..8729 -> -0.06 mag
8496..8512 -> -0.04 mag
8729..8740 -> -0.10 mag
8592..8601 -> -0.08 mag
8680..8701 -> -0.08 mag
